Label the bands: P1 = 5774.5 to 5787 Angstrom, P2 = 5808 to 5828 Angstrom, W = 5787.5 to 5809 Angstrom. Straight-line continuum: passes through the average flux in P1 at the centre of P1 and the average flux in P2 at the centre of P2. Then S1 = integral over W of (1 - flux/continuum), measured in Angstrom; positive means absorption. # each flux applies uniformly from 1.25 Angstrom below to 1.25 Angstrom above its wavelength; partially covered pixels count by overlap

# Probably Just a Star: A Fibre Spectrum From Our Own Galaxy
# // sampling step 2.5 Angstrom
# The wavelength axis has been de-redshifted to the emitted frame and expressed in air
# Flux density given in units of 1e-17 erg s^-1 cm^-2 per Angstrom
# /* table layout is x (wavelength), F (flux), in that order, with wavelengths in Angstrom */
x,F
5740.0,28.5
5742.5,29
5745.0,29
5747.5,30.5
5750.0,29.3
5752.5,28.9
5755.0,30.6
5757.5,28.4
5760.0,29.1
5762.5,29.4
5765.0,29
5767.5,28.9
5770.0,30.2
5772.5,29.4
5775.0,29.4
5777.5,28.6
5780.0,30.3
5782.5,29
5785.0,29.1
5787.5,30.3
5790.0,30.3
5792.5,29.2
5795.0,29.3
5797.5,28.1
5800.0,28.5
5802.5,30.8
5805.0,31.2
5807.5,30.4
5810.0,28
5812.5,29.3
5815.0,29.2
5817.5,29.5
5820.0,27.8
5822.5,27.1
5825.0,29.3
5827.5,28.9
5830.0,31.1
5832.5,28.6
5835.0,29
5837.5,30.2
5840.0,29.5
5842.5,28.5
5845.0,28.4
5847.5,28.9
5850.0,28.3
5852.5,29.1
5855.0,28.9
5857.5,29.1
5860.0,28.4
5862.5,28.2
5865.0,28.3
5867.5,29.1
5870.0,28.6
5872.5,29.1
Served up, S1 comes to -0.5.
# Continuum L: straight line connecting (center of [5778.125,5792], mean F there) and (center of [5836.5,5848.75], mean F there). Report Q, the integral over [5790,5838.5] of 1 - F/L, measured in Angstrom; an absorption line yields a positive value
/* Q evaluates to 0.22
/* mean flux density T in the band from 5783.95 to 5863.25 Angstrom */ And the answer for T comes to 29.1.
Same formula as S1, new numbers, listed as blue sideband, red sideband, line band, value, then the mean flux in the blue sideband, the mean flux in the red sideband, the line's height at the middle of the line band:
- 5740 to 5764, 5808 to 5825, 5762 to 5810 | -0.93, 29.3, 28.6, 28.9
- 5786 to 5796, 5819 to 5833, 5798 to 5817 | -0.15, 29.8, 28.8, 29.3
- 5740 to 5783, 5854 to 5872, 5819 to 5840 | -0.11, 29.3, 28.7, 28.9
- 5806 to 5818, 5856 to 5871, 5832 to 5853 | -0.04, 29.3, 28.6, 28.9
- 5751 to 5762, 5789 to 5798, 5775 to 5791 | -0.16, 29.3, 29.3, 29.3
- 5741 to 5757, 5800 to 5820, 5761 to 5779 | 0.14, 29.5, 29.6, 29.5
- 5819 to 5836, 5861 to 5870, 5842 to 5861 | -0.04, 28.8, 28.5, 28.7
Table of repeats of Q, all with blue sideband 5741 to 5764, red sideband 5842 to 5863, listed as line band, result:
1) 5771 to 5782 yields -0.1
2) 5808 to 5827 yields 0.1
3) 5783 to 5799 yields -0.1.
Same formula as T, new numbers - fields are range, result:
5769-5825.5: 29.3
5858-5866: 28.4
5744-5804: 29.4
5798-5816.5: 29.6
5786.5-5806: 29.7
